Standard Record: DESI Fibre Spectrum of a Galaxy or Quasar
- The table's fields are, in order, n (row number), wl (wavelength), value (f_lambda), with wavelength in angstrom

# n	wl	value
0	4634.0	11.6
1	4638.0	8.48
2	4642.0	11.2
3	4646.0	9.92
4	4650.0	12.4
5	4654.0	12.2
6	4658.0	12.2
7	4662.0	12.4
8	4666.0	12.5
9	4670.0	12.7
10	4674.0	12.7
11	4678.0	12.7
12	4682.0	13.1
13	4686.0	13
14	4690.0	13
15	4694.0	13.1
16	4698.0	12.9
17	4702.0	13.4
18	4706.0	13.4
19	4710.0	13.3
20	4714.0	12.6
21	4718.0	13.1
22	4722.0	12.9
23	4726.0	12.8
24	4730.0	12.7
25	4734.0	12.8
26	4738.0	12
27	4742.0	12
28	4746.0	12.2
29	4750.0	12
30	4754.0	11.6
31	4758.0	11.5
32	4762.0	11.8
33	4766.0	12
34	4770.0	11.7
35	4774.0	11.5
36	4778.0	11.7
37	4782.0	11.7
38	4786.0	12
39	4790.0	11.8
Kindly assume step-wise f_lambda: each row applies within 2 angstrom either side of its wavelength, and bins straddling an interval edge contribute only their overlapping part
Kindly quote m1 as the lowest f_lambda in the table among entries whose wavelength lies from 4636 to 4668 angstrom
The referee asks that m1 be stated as 8.48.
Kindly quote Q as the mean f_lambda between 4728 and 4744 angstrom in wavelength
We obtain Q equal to 12.4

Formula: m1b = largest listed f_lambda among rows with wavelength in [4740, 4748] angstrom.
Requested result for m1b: 12.2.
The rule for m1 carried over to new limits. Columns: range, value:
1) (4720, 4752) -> 12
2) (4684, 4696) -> 13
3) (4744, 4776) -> 11.5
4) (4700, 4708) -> 13.4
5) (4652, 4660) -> 12.2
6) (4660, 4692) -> 12.4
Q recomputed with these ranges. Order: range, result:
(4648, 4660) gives 12.3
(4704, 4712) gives 13.4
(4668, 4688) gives 12.8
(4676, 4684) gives 12.9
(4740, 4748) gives 12.1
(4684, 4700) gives 13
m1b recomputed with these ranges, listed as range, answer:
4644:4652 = 12.4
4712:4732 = 13.1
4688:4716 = 13.4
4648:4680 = 12.7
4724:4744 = 12.8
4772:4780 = 11.7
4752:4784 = 12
